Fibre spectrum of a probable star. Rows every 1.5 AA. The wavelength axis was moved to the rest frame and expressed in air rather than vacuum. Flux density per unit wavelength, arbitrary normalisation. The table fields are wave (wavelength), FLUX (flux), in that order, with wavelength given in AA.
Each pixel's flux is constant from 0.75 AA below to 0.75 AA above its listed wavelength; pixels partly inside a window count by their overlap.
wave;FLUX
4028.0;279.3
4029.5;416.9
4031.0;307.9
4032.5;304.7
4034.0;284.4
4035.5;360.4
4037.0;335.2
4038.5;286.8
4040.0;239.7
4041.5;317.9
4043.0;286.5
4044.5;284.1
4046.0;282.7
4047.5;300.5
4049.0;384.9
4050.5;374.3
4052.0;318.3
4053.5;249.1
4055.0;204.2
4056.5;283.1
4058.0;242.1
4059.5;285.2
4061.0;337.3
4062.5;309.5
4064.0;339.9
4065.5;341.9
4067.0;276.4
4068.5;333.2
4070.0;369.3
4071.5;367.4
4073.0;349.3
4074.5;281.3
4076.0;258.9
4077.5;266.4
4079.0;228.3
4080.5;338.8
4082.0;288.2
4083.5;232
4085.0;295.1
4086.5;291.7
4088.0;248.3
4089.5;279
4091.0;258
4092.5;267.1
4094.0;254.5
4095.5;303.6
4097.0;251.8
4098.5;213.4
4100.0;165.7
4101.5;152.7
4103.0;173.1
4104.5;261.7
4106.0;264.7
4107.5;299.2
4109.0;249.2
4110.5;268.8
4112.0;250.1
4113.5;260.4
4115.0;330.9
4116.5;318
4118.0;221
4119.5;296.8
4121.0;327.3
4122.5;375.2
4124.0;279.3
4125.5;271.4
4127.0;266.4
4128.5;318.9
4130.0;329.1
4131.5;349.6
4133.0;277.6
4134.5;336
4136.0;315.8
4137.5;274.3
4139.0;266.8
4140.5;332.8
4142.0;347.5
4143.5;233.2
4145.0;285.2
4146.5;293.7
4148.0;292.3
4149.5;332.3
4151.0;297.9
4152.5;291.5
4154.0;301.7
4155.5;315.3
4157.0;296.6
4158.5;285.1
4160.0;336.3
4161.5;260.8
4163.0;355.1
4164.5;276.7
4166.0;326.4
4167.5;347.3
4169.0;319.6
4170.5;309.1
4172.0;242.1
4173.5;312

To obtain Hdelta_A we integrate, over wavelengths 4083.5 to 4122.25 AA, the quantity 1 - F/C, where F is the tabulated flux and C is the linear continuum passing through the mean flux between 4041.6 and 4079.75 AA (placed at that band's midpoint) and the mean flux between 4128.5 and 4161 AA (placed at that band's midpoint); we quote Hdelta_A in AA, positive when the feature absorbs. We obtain 5.41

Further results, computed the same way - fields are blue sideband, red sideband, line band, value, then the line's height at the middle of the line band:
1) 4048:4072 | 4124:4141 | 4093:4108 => 3.6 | 307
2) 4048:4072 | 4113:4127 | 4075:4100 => 3.4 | 305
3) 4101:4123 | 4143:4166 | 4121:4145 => -1.8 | 284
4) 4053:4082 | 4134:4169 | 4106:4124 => 0.8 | 302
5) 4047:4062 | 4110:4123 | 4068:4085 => -0.2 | 296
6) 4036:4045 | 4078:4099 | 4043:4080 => -2.6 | 283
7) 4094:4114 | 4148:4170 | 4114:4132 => -2.9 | 264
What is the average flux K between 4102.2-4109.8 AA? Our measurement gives 249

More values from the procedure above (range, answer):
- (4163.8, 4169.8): 318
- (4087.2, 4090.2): 264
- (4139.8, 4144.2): 305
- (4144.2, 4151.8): 300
